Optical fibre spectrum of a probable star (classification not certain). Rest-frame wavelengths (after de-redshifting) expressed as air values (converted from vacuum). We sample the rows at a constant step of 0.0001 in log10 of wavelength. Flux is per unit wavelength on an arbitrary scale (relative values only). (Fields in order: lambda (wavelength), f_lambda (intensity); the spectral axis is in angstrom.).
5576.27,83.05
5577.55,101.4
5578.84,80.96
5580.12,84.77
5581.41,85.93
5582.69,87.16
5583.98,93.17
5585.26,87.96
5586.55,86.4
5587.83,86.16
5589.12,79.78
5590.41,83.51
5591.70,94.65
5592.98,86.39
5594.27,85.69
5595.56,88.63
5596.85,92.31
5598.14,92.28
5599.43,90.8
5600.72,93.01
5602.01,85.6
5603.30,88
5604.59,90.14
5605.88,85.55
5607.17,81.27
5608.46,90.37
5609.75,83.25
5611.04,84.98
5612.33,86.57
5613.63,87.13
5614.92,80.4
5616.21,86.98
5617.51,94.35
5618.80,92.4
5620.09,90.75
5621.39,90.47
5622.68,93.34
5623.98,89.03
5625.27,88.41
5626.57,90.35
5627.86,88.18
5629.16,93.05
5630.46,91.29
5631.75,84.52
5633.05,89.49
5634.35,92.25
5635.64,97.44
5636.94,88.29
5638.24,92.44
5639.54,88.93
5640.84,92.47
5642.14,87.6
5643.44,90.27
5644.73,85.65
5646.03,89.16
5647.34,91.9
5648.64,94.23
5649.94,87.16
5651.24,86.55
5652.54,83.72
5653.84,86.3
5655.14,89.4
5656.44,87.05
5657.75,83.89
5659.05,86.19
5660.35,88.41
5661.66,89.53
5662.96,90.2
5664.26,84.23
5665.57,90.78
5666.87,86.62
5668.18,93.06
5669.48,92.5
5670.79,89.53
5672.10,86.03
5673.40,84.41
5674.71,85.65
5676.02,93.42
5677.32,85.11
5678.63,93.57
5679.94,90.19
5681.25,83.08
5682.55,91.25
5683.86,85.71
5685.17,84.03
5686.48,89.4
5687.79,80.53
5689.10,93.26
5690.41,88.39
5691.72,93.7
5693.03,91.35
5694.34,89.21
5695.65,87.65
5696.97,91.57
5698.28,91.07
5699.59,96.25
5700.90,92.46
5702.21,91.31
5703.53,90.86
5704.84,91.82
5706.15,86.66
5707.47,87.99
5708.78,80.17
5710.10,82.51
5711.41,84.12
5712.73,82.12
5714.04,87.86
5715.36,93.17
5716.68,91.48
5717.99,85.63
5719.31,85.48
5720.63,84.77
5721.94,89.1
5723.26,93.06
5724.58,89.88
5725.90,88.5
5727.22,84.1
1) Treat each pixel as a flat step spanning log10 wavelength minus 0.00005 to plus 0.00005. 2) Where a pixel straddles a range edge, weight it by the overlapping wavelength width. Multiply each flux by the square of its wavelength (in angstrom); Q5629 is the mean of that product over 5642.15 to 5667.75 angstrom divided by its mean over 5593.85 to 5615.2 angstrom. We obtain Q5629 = 1.0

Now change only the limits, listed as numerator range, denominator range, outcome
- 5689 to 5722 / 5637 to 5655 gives 1.02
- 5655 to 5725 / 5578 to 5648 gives 1.03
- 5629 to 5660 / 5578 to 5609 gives 1.04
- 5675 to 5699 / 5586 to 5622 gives 1.04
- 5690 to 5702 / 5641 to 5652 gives 1.04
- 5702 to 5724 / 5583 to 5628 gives 1.03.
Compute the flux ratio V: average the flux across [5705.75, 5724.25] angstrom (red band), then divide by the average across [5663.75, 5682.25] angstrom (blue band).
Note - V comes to 0.98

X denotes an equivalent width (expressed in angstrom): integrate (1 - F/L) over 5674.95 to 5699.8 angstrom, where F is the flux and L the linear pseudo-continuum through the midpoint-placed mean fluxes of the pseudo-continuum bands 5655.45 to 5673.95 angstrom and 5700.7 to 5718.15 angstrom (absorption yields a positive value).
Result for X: -0.38 angstrom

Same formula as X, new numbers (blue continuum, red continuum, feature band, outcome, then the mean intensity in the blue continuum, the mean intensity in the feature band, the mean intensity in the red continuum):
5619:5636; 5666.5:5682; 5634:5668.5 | 0.25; 90.6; 89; 88.6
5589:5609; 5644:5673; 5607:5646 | -0.41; 88.2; 89.2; 88.3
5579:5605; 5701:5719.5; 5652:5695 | -0.29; 88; 88.2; 87.4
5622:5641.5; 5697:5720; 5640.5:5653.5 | 0.21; 90.6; 88.7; 88.4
